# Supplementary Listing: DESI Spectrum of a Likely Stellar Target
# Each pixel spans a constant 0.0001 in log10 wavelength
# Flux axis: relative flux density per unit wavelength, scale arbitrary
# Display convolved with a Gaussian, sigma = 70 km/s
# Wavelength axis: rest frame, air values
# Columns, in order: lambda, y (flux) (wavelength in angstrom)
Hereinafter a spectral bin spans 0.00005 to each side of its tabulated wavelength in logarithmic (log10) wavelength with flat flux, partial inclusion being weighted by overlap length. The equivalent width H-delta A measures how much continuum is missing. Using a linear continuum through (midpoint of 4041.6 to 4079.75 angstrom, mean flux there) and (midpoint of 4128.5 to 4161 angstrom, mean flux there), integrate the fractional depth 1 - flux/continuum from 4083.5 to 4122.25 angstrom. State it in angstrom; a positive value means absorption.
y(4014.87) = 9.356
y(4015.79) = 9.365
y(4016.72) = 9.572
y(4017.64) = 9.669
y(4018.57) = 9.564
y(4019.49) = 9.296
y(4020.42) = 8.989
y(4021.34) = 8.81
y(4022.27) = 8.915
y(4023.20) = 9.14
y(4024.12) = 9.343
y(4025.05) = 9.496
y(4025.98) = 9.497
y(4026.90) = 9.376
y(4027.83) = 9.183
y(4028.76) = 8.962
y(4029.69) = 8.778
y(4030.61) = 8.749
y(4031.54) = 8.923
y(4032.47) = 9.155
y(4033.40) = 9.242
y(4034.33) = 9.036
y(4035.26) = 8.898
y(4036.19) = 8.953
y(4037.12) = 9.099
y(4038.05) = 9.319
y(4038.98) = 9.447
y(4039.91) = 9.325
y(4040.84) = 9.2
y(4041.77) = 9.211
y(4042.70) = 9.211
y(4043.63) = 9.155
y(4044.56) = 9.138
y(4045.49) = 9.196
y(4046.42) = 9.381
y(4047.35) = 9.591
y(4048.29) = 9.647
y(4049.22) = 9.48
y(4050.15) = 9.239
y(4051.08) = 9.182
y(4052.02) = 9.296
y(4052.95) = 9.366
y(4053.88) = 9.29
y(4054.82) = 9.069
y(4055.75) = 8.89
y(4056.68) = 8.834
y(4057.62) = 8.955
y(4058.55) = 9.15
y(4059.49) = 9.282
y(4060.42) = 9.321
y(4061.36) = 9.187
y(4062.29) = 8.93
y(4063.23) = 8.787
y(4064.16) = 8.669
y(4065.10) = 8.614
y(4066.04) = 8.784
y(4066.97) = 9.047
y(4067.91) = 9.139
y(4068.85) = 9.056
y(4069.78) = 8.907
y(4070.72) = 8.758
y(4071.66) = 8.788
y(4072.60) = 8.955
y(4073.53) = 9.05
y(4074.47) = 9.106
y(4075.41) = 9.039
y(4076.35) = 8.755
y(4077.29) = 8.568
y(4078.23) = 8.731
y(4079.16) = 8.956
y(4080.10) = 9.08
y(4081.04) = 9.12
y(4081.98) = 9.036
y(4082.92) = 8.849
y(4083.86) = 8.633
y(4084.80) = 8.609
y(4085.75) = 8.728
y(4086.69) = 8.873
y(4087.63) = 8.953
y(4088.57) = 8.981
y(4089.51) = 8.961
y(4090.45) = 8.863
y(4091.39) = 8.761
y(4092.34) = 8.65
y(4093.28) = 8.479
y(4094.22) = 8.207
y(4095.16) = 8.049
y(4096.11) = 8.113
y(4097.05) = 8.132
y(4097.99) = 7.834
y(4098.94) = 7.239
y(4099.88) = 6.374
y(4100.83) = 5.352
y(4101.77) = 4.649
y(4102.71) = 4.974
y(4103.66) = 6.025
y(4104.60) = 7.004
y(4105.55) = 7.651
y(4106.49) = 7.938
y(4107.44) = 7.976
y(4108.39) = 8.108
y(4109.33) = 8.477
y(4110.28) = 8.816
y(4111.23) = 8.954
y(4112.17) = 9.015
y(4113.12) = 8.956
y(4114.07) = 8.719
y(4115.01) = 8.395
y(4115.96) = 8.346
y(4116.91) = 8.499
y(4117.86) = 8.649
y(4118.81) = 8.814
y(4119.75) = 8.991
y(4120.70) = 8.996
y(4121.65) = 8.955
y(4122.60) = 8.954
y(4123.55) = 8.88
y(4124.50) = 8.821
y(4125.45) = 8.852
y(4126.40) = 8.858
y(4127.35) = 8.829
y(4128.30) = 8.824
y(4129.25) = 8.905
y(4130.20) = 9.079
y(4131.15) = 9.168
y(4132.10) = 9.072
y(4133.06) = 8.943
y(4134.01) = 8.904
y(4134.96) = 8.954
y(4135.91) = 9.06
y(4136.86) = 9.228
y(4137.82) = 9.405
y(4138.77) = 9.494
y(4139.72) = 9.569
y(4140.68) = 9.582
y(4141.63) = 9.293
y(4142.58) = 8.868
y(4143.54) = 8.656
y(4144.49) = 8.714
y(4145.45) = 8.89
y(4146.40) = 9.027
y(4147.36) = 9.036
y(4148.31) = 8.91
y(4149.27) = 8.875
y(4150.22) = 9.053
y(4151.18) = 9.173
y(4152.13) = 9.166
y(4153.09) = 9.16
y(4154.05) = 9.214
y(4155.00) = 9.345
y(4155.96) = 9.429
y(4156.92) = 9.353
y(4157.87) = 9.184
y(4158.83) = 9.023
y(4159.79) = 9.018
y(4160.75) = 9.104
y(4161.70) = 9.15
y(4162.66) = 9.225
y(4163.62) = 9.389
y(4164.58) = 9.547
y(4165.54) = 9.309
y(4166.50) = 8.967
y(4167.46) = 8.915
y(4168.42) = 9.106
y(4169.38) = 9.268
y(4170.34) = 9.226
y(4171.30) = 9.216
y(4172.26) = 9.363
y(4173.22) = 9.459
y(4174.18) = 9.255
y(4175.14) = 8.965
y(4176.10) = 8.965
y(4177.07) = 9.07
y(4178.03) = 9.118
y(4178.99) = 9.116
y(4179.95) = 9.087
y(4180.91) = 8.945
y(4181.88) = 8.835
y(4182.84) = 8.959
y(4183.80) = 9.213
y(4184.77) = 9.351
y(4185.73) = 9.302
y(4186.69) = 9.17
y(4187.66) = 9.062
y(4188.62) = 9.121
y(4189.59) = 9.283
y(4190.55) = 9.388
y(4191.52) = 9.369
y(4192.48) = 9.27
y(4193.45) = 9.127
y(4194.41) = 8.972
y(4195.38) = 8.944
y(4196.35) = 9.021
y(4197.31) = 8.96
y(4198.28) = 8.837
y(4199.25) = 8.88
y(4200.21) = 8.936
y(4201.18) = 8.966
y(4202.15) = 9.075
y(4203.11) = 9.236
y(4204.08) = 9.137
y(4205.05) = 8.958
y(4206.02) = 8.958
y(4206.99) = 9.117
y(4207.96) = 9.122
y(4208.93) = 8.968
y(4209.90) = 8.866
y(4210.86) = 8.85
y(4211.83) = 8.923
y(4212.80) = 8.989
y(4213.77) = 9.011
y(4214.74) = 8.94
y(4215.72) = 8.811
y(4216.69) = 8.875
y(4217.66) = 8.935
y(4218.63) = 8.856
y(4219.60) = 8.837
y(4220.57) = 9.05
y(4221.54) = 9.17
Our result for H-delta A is 4.15 angstrom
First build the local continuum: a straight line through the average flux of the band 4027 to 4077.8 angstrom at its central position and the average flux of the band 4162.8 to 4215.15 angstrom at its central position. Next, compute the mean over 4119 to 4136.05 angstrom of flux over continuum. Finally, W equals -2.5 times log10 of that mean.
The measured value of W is 0.018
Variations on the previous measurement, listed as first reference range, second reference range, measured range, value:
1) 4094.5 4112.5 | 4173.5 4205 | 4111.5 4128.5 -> -0.142 mag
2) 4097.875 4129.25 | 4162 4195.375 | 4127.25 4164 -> -0.062 mag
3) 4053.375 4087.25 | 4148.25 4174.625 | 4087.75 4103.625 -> 0.186 mag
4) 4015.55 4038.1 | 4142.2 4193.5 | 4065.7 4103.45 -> 0.099 mag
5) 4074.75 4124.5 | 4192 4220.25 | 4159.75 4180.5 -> -0.053 mag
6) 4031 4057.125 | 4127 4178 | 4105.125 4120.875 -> 0.075 mag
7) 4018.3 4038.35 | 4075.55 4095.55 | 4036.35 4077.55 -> -0.019 mag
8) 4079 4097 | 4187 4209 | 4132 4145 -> -0.029 mag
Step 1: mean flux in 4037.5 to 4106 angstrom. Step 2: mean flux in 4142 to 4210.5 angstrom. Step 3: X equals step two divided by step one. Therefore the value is 1.1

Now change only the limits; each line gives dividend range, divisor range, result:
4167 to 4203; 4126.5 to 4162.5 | 1.00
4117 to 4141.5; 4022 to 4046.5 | 0.99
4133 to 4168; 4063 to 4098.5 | 1.04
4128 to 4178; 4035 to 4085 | 1.01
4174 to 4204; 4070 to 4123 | 1.09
